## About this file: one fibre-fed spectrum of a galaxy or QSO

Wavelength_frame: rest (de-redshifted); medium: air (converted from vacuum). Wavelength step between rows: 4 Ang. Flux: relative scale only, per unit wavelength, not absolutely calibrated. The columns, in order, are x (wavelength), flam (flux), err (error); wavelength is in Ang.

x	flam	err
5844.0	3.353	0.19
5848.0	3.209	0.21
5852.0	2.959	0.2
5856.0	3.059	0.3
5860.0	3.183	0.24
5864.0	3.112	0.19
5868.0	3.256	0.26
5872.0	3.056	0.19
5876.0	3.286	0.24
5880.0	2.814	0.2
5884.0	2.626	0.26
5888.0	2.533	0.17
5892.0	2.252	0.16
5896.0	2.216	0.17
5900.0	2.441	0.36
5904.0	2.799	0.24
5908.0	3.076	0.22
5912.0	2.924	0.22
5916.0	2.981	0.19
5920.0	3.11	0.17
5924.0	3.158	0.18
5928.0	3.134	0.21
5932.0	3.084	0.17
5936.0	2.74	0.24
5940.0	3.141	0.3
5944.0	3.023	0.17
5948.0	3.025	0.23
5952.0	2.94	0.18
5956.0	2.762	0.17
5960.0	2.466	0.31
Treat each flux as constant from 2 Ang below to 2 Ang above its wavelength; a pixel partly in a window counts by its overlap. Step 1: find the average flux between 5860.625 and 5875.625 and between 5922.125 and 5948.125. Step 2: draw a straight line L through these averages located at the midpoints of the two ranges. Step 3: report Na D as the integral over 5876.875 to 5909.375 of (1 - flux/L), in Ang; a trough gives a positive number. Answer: 5.30 Ang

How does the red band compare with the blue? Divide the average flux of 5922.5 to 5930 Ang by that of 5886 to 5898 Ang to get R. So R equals 1.3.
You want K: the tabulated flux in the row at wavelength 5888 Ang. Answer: 2.533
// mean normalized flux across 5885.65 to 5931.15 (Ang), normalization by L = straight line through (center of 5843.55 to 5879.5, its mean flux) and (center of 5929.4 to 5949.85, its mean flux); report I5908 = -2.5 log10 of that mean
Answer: 0.10 mag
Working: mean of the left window 3.14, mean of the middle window 2.79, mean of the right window 3.01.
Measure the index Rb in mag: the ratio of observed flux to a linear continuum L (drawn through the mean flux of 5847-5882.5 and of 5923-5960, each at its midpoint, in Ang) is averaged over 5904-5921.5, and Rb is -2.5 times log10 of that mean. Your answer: 0.01 mag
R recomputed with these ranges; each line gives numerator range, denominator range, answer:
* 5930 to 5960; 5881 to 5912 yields 1.13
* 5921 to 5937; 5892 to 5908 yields 1.21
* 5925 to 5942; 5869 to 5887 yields 1.03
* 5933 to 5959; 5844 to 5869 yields 0.93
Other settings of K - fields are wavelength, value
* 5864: 3.112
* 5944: 3.023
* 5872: 3.056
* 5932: 3.084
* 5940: 3.141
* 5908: 3.076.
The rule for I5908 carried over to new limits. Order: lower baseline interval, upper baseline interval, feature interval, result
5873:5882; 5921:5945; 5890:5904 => 0.27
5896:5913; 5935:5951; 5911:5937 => -0.06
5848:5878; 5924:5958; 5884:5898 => 0.28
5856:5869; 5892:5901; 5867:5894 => -0.04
